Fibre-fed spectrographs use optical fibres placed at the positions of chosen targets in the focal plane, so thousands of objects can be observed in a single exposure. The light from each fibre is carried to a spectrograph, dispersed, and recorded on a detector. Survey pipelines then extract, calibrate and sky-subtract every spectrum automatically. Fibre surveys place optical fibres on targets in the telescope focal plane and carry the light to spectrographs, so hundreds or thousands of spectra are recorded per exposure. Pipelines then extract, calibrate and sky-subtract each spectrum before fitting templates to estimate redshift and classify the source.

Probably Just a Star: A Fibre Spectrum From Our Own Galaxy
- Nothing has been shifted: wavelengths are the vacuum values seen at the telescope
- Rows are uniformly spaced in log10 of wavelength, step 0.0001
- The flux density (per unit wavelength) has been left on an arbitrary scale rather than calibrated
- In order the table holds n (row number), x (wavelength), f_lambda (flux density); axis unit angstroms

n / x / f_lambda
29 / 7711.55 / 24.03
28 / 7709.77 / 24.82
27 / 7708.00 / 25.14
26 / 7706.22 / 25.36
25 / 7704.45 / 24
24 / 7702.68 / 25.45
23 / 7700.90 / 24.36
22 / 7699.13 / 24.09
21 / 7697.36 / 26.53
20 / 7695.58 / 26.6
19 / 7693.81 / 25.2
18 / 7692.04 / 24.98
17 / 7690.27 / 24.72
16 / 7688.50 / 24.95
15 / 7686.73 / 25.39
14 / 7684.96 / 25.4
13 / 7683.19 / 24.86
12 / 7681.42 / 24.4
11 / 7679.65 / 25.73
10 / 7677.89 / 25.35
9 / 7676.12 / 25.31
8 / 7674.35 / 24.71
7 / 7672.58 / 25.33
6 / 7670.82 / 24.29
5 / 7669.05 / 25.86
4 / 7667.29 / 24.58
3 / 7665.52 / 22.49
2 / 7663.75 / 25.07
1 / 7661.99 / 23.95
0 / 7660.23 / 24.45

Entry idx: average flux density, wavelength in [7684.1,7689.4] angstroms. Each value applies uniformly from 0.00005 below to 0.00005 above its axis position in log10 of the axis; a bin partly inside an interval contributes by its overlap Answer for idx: 25.2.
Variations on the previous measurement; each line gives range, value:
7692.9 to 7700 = 25.6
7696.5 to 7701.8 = 25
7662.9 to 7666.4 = 23.7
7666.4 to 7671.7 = 24.9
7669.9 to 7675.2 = 24.8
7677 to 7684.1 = 25.1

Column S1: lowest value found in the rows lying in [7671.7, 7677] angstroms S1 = 24.71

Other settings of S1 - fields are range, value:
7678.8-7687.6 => 24.4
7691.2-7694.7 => 24.98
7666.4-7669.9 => 24.58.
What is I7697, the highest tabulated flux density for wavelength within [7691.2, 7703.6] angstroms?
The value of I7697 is 26.6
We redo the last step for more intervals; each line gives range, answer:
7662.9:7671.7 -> 25.86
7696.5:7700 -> 26.53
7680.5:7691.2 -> 25.4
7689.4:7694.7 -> 25.2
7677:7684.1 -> 25.73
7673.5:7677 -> 25.31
